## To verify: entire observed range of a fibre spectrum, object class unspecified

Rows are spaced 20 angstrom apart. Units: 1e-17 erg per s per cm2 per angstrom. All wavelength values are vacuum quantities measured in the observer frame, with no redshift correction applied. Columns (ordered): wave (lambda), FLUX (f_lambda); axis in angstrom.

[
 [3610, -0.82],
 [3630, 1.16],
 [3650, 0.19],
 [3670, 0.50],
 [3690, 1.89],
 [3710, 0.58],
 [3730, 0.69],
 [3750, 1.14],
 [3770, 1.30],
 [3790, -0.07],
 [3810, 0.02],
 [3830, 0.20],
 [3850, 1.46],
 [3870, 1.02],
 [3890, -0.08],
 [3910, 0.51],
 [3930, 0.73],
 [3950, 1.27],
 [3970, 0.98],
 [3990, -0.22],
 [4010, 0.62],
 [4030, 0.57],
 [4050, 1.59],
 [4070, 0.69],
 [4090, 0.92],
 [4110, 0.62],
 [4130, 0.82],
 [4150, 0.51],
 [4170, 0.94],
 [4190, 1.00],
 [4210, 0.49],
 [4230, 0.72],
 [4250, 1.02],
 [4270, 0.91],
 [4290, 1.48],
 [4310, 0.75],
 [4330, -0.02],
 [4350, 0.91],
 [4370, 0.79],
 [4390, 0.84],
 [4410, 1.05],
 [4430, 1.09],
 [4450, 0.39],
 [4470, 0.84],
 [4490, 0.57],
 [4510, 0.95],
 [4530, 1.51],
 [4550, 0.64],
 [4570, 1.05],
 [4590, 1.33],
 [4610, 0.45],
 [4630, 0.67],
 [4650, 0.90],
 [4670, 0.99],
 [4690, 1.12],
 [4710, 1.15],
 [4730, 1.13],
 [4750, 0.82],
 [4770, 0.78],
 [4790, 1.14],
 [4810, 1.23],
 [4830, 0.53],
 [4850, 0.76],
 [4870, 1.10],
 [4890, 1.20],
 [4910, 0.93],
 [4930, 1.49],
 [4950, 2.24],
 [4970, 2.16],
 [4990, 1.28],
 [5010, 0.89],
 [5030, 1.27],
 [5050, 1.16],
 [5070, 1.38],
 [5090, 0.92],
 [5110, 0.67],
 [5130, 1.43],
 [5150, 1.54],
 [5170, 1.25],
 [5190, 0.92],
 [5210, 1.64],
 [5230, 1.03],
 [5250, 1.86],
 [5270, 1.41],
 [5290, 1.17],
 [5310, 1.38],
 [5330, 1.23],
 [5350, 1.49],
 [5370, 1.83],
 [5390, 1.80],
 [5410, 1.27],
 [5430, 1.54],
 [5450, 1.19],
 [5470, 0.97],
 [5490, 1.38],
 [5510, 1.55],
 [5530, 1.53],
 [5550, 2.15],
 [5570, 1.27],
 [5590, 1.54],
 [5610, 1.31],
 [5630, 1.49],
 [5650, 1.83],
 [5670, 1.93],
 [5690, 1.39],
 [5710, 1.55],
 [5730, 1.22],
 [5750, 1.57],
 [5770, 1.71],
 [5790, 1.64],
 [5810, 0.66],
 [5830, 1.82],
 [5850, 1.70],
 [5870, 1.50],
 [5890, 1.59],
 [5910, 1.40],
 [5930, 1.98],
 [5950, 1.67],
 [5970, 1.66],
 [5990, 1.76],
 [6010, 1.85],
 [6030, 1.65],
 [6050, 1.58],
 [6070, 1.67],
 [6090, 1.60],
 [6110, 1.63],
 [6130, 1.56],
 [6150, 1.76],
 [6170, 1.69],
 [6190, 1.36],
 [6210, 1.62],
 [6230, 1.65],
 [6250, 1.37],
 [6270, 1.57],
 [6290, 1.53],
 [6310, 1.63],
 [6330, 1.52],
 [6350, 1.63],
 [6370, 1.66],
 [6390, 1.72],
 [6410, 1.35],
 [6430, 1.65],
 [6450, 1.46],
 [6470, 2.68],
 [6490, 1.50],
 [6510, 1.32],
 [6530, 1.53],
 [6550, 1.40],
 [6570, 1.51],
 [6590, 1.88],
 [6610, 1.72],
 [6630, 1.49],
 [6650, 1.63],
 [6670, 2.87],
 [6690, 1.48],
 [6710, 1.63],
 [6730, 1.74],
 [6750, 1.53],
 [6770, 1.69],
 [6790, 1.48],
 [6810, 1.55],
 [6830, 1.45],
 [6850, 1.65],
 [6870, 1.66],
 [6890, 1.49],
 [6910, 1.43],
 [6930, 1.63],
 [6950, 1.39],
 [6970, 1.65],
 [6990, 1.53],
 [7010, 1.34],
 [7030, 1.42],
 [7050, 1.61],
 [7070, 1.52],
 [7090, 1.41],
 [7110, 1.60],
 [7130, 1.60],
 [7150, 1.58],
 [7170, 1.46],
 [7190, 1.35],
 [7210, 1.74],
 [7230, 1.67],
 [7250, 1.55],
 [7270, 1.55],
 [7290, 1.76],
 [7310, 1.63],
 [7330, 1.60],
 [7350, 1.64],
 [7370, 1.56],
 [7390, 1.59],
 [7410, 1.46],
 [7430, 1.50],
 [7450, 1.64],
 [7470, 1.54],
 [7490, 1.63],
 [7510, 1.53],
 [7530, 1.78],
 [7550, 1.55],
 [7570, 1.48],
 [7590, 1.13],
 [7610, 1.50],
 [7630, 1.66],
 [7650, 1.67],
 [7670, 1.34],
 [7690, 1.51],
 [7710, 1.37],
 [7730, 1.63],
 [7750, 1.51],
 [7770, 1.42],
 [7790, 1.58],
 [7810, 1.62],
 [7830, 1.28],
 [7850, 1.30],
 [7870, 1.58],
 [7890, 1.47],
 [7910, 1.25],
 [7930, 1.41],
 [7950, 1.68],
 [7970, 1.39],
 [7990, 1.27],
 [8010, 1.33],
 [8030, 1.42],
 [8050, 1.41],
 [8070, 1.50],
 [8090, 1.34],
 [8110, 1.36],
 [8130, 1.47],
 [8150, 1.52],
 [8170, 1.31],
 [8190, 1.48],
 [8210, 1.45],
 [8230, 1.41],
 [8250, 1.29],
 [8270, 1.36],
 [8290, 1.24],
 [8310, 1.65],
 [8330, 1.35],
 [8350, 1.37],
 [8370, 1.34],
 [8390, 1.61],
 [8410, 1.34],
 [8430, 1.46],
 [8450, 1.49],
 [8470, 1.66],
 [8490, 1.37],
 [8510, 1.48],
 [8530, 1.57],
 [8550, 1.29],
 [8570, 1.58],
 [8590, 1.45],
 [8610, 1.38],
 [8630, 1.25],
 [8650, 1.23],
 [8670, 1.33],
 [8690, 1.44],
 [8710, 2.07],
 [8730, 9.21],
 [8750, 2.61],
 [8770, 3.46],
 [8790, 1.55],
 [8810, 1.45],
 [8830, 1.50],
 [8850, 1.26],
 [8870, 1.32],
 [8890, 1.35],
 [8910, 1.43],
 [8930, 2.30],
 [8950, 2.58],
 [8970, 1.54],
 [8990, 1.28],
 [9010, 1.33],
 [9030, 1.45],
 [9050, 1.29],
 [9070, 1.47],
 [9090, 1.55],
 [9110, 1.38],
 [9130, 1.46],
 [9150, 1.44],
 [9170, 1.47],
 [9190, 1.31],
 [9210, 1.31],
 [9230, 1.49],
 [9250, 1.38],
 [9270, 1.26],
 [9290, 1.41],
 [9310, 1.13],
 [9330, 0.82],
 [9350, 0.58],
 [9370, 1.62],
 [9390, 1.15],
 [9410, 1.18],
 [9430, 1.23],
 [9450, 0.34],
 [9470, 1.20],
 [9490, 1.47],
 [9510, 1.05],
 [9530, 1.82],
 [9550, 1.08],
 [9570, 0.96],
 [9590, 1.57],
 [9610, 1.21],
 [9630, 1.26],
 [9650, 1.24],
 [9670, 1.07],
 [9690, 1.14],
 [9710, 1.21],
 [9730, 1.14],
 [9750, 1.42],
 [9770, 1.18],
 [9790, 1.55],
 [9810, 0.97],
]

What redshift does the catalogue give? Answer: 0.33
